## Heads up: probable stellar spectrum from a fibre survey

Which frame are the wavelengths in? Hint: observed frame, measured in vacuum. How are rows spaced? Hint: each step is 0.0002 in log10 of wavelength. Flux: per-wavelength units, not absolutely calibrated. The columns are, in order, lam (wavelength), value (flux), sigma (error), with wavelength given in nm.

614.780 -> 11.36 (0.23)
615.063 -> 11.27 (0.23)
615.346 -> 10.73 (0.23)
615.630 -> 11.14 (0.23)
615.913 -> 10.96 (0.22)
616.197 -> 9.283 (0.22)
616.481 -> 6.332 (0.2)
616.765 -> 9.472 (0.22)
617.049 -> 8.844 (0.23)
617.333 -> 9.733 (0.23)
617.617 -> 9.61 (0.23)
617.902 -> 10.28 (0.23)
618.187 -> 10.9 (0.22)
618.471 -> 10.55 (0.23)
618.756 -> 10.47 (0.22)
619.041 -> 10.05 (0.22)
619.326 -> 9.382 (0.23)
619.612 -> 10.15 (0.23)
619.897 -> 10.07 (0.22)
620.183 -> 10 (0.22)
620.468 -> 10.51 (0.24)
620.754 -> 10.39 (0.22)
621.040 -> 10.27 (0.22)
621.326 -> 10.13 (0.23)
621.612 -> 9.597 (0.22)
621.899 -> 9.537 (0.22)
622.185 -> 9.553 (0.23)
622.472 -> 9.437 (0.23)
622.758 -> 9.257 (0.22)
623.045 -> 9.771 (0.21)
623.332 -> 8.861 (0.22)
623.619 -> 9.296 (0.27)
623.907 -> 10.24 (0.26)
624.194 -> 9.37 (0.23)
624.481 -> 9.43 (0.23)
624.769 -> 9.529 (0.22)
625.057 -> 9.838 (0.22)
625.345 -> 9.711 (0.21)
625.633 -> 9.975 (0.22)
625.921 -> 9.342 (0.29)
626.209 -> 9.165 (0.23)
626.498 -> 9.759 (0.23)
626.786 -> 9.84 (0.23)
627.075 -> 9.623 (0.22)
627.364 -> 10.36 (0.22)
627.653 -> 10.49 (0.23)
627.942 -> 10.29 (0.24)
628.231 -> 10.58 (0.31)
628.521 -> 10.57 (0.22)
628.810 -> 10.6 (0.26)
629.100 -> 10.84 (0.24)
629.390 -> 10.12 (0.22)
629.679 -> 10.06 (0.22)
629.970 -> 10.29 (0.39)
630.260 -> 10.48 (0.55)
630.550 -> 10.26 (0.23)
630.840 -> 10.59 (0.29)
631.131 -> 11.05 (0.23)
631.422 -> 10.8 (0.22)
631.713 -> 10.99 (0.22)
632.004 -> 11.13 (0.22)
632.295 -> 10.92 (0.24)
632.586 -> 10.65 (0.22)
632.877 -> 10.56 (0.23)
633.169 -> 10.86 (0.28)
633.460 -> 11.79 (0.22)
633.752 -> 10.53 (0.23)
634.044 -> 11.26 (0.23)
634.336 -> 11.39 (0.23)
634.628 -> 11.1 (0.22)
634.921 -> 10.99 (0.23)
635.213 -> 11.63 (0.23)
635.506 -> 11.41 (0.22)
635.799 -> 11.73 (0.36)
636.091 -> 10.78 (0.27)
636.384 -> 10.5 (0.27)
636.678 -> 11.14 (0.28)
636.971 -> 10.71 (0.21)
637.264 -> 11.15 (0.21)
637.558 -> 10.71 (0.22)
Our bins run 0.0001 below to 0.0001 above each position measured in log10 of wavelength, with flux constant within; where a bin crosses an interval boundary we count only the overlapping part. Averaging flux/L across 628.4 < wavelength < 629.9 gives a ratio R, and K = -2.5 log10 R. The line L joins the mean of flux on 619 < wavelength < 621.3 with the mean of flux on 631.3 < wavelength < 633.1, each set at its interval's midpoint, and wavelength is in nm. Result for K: 0.02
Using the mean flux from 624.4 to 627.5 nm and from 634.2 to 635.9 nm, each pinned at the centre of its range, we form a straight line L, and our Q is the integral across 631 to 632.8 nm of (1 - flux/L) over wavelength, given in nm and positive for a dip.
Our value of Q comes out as -0.02 nm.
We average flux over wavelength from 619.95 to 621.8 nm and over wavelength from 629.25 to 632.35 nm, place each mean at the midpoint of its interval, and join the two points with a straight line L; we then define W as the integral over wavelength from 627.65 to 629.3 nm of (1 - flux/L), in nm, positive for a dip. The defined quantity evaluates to -0.010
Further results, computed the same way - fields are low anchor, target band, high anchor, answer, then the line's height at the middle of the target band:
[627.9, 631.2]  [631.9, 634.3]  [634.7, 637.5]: -0.04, 10.8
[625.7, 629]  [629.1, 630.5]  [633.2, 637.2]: 0.01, 10.4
